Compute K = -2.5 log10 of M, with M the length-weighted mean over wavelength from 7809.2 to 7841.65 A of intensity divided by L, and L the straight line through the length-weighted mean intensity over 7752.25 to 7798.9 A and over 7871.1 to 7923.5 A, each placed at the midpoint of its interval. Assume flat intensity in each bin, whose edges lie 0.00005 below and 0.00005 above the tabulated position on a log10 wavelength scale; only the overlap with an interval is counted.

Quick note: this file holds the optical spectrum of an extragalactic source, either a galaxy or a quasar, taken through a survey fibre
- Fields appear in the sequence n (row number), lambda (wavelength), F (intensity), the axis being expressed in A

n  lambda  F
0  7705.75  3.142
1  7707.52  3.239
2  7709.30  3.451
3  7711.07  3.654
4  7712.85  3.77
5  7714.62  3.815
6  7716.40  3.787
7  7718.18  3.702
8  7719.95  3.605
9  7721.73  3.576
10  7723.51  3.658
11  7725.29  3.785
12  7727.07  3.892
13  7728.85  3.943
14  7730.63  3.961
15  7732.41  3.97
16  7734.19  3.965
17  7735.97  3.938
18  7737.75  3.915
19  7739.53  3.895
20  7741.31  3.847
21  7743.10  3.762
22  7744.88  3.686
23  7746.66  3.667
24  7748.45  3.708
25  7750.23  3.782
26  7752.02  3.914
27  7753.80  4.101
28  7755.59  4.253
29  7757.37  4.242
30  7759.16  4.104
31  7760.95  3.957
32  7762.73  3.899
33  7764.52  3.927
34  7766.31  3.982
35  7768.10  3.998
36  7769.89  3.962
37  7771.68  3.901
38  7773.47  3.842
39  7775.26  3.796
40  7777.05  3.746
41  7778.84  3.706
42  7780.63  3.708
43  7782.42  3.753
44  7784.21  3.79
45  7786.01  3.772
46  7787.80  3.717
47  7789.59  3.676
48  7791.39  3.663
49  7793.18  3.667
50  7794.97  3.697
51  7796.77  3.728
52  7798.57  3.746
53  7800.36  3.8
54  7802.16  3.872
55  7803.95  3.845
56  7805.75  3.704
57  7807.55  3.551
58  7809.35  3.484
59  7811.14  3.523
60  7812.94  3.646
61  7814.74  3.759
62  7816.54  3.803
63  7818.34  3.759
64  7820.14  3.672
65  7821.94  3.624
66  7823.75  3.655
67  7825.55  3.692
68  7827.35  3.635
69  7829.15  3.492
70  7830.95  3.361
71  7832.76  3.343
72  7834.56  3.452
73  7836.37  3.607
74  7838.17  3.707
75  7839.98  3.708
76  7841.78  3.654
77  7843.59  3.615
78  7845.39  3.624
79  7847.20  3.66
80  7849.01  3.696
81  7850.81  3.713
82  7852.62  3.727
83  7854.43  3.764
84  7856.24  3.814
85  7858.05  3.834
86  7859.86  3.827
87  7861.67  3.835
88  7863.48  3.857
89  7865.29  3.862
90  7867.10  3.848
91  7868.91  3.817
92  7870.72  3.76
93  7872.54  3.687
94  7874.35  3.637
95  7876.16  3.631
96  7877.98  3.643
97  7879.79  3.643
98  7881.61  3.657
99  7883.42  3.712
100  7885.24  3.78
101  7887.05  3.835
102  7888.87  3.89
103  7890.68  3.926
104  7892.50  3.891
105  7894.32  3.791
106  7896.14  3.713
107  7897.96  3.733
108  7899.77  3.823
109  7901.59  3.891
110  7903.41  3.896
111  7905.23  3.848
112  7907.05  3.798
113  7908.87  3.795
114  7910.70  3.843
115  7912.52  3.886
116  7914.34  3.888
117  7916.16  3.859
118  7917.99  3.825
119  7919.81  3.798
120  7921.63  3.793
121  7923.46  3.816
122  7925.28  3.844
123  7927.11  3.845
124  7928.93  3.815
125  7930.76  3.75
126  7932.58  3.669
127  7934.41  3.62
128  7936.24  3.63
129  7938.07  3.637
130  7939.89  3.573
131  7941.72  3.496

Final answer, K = 0.06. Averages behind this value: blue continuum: 3.86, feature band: 3.61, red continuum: 3.79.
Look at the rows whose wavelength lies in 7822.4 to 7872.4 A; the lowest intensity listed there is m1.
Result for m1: 3.343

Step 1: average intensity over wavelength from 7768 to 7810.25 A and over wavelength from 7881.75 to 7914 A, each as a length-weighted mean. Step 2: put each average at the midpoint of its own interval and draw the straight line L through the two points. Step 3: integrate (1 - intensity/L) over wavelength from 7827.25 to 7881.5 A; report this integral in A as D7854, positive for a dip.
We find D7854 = 1.61 A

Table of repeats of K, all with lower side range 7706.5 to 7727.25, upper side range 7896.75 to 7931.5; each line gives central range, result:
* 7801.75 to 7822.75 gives 0.02 mag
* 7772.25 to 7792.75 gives -0.01 mag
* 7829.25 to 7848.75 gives 0.06 mag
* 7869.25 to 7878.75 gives 0.03 mag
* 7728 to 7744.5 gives -0.07 mag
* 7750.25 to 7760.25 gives -0.11 mag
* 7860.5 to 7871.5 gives -0.01 mag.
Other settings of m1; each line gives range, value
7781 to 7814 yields 3.484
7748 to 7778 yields 3.708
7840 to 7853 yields 3.615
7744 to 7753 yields 3.667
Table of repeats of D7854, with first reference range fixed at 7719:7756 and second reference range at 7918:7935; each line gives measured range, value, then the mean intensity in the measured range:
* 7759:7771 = -0.41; 3.97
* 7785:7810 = 0.73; 3.71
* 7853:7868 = -0.10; 3.83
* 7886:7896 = -0.16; 3.85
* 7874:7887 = 0.38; 3.68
